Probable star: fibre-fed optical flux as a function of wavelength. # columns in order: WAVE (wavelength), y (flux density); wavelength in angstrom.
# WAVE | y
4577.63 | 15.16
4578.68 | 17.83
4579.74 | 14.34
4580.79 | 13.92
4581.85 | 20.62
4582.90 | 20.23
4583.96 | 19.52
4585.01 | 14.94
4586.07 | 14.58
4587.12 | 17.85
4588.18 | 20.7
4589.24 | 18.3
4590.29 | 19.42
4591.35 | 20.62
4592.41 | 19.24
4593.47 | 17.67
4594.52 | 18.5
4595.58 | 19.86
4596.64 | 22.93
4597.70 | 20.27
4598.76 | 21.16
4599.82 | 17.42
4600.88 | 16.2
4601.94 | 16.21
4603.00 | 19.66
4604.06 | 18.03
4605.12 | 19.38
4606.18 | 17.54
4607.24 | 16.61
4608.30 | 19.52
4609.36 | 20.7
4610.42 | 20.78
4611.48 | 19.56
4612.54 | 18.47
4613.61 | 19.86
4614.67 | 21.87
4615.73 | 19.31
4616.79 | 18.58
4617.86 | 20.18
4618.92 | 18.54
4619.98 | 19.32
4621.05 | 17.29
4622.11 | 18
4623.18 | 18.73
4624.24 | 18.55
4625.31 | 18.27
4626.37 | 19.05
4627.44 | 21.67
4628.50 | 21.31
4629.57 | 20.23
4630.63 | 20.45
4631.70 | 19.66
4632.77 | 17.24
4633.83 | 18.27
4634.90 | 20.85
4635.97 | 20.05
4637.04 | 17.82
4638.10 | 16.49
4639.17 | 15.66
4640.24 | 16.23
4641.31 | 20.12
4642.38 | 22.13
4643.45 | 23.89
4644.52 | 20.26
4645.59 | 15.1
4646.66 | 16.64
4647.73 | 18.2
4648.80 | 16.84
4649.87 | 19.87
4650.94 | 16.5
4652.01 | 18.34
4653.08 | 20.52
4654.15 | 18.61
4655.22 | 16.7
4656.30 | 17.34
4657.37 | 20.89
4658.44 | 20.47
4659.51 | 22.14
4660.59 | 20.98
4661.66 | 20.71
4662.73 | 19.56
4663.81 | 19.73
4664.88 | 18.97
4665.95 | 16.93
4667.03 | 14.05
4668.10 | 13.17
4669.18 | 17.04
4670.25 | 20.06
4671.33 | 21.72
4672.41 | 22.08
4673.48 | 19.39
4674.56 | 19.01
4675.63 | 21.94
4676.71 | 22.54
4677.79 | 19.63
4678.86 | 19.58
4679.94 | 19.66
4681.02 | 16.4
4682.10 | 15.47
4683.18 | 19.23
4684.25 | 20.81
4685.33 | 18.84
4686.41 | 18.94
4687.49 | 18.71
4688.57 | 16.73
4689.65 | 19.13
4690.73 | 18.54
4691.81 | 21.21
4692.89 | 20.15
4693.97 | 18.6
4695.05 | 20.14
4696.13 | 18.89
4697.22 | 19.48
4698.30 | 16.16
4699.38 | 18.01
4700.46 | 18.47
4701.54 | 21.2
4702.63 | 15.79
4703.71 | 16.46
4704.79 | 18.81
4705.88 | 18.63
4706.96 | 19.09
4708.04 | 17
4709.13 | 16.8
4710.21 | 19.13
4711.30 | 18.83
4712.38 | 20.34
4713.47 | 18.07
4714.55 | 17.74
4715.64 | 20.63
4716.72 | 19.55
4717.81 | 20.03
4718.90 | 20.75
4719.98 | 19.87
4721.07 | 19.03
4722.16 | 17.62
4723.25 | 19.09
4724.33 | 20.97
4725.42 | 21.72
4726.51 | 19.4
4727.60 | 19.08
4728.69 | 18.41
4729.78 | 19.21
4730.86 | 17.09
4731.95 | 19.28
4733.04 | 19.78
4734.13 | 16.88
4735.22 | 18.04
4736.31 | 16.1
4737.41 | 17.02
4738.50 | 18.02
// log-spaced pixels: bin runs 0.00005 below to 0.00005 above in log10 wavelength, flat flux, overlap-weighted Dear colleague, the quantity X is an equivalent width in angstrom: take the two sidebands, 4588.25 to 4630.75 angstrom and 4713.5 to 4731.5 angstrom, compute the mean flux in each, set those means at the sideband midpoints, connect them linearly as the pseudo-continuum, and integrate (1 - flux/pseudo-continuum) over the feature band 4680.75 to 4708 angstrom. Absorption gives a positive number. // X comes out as 1.10 angstrom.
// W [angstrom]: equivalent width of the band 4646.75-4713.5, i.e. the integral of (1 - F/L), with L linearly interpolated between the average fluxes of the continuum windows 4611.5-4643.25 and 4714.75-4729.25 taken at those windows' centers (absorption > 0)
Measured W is 2.1 angstrom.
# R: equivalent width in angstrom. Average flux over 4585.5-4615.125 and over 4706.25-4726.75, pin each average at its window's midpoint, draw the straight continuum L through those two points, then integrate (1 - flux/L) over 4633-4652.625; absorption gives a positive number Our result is 0.6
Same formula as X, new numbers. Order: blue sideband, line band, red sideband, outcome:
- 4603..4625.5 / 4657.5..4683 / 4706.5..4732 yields -0.18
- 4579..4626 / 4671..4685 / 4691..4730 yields -0.63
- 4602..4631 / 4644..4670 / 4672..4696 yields 1.35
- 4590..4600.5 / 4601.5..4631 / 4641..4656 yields 0.15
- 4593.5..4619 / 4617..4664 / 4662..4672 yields -1.38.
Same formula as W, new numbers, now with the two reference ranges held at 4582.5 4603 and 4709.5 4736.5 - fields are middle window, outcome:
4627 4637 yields -0.54 angstrom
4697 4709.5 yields 0.70 angstrom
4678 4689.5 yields 0.30 angstrom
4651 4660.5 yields -0.20 angstrom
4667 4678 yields -0.24 angstrom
